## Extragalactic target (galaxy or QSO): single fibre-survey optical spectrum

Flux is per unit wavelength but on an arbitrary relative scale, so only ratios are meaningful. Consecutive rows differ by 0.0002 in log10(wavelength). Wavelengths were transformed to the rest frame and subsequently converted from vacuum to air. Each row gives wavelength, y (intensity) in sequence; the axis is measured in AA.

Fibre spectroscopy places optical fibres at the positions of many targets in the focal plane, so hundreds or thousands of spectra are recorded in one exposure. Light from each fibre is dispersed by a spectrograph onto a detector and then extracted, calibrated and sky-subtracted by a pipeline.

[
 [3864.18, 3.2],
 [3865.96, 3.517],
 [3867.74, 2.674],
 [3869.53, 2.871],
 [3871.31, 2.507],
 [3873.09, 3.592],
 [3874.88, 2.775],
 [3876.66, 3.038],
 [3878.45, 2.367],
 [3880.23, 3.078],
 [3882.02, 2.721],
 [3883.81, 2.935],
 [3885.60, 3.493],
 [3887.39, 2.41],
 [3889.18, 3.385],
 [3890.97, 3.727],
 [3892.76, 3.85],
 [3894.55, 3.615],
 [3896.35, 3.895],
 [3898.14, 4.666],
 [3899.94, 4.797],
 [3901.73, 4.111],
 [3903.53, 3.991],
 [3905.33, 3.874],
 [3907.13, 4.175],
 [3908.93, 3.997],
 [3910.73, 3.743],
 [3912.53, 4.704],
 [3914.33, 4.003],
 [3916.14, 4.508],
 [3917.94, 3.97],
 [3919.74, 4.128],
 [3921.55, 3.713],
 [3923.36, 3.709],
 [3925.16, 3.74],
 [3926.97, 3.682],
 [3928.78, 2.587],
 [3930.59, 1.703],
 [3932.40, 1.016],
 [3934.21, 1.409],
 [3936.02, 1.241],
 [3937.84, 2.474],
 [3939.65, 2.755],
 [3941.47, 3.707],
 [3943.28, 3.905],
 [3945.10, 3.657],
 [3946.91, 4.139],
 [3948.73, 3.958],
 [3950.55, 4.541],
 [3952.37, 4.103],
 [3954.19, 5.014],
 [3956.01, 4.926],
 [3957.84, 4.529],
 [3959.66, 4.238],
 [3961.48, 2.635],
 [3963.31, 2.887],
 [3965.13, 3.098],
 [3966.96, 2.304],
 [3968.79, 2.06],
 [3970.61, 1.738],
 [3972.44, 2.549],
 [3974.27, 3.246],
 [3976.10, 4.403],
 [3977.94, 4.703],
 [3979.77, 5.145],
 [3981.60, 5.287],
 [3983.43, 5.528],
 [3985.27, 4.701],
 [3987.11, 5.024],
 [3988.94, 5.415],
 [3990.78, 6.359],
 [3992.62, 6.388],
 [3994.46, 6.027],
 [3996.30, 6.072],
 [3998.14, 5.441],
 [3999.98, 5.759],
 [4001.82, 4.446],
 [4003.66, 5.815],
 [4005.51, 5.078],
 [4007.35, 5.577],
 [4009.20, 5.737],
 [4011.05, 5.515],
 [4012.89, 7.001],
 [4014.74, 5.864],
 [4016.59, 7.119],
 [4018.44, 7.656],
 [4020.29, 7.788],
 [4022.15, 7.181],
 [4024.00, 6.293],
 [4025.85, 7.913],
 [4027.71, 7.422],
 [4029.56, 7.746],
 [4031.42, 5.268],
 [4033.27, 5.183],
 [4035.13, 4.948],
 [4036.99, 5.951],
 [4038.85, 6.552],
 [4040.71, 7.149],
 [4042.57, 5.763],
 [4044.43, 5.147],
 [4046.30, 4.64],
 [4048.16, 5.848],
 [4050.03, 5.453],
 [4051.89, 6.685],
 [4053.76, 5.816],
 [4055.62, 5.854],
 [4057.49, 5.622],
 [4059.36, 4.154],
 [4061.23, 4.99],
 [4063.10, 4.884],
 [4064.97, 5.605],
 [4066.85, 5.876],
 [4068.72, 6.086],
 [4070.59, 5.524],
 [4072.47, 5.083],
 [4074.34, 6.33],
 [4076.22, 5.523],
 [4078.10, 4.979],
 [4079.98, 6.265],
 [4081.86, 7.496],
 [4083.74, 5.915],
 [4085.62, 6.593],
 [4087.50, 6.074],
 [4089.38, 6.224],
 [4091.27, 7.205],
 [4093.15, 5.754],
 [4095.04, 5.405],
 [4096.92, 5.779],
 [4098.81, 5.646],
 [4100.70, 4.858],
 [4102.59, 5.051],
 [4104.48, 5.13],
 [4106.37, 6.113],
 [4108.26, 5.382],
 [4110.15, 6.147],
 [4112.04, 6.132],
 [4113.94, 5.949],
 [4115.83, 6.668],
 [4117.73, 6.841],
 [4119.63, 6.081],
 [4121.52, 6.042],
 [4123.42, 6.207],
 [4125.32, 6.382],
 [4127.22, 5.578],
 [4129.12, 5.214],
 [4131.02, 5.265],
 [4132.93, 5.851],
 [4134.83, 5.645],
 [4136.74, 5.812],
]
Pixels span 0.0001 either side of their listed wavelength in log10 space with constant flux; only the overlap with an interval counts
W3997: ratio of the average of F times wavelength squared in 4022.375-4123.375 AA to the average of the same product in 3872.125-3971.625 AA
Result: 1.86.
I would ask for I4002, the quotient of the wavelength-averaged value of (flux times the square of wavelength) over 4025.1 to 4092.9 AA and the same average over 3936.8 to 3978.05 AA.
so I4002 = 1.8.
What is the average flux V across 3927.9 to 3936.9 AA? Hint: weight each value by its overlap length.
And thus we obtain 1.59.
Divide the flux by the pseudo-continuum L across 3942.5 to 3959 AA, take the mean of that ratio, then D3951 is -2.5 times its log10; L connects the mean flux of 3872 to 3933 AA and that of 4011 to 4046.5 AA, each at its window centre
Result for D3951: 0.084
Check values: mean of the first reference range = 3.53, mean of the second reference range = 6.46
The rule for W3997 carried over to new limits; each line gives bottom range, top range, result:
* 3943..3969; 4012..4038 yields 1.83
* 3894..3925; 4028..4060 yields 1.52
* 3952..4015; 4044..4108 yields 1.27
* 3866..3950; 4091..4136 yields 1.91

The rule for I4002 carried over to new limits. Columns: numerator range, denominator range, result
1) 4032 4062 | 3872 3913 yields 1.69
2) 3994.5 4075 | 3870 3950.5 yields 1.86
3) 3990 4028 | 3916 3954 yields 1.99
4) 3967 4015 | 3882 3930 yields 1.37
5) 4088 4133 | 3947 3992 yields 1.53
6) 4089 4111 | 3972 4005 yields 1.17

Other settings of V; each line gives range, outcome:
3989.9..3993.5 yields 6.37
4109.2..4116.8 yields 6.23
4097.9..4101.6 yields 5.25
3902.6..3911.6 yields 3.95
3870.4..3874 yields 3.05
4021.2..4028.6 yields 7.2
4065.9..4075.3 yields 5.78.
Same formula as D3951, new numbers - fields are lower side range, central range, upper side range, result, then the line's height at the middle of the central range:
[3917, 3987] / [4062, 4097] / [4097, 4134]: -0.118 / 5.31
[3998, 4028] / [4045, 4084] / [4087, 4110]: 0.061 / 5.97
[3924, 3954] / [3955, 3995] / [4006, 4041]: 0.090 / 4.54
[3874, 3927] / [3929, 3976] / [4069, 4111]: 0.344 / 4.28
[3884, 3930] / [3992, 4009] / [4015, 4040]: 0.077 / 6.04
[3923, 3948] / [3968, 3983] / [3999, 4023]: 0.247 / 4.61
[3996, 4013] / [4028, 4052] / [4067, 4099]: -0.023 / 5.76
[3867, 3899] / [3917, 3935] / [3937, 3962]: 0.220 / 3.67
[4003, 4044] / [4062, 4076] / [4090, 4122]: 0.092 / 6.11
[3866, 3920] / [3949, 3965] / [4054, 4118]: 0.066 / 4.31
